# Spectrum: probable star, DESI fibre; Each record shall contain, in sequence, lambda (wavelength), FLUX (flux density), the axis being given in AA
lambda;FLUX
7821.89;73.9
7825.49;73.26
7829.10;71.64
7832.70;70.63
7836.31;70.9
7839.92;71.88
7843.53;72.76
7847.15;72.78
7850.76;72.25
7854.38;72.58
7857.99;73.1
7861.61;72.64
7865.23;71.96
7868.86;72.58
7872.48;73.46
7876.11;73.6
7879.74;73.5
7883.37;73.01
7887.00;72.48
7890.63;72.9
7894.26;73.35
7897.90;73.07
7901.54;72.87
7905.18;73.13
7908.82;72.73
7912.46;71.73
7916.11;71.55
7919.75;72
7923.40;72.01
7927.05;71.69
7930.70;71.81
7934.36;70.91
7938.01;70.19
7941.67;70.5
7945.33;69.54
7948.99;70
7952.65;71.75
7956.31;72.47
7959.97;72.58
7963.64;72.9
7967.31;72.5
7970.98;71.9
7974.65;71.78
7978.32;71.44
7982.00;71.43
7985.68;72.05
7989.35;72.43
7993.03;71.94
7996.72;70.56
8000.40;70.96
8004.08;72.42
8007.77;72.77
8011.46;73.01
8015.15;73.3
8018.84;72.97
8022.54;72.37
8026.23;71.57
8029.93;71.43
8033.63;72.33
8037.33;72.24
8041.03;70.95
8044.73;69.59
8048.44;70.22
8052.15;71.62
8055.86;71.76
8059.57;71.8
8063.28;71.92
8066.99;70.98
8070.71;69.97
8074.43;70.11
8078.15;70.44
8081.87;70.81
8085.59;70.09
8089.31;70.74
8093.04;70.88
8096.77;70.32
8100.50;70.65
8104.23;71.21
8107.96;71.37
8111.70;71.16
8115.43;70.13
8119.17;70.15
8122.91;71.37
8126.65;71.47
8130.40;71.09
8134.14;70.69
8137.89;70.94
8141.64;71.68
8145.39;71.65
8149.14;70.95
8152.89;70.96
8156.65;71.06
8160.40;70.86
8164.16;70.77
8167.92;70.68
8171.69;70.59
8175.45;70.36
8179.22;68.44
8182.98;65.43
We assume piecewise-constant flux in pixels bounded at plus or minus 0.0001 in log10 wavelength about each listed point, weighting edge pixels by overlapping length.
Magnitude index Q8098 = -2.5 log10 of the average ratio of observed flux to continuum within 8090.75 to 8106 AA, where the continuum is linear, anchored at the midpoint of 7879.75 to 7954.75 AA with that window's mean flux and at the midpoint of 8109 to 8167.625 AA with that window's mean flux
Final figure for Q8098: 0.01 mag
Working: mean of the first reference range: 71.9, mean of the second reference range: 71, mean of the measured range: 70.7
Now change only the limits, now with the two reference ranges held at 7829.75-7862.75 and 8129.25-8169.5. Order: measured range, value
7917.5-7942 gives 0.008 mag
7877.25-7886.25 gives -0.017 mag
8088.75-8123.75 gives 0.007 mag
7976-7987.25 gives 0.001 mag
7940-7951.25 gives 0.026 mag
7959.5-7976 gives -0.009 mag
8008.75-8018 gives -0.023 mag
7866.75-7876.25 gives -0.015 mag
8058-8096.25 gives 0.009 mag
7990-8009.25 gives -0.002 mag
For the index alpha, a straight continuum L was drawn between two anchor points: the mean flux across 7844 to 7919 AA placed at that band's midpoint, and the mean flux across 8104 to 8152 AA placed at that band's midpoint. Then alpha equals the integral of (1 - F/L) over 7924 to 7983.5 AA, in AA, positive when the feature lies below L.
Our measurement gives 0.6 AA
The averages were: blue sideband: 72.8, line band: 71.5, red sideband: 71.1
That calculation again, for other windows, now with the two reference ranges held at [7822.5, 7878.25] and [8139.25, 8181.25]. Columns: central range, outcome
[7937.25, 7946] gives 0.22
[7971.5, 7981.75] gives 0.02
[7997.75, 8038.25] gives -0.43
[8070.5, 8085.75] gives 0.18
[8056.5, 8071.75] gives -0.01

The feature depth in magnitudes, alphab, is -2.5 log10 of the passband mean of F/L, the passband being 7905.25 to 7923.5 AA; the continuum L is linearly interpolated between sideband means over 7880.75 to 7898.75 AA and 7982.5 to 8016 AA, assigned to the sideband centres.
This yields 0.01 mag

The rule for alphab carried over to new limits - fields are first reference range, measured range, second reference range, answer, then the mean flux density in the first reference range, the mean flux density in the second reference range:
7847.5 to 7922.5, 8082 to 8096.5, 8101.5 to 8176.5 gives 0.01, 72.7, 71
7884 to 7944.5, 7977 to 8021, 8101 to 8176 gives -0.01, 72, 71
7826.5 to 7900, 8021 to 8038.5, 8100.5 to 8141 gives -0.01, 72.6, 71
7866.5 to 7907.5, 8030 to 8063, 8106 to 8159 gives 0.01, 73.1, 71.1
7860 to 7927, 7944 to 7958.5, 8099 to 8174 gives 0.02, 72.7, 71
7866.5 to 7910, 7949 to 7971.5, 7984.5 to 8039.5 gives 0.00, 73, 72.2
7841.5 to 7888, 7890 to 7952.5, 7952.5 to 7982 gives 0.01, 72.8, 72.1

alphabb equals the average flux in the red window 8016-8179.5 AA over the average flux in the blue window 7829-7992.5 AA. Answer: 0.98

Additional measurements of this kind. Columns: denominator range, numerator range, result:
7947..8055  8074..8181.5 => 0.98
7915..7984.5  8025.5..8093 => 0.99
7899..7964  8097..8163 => 0.99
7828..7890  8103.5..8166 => 0.98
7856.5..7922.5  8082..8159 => 0.98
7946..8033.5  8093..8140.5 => 0.98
